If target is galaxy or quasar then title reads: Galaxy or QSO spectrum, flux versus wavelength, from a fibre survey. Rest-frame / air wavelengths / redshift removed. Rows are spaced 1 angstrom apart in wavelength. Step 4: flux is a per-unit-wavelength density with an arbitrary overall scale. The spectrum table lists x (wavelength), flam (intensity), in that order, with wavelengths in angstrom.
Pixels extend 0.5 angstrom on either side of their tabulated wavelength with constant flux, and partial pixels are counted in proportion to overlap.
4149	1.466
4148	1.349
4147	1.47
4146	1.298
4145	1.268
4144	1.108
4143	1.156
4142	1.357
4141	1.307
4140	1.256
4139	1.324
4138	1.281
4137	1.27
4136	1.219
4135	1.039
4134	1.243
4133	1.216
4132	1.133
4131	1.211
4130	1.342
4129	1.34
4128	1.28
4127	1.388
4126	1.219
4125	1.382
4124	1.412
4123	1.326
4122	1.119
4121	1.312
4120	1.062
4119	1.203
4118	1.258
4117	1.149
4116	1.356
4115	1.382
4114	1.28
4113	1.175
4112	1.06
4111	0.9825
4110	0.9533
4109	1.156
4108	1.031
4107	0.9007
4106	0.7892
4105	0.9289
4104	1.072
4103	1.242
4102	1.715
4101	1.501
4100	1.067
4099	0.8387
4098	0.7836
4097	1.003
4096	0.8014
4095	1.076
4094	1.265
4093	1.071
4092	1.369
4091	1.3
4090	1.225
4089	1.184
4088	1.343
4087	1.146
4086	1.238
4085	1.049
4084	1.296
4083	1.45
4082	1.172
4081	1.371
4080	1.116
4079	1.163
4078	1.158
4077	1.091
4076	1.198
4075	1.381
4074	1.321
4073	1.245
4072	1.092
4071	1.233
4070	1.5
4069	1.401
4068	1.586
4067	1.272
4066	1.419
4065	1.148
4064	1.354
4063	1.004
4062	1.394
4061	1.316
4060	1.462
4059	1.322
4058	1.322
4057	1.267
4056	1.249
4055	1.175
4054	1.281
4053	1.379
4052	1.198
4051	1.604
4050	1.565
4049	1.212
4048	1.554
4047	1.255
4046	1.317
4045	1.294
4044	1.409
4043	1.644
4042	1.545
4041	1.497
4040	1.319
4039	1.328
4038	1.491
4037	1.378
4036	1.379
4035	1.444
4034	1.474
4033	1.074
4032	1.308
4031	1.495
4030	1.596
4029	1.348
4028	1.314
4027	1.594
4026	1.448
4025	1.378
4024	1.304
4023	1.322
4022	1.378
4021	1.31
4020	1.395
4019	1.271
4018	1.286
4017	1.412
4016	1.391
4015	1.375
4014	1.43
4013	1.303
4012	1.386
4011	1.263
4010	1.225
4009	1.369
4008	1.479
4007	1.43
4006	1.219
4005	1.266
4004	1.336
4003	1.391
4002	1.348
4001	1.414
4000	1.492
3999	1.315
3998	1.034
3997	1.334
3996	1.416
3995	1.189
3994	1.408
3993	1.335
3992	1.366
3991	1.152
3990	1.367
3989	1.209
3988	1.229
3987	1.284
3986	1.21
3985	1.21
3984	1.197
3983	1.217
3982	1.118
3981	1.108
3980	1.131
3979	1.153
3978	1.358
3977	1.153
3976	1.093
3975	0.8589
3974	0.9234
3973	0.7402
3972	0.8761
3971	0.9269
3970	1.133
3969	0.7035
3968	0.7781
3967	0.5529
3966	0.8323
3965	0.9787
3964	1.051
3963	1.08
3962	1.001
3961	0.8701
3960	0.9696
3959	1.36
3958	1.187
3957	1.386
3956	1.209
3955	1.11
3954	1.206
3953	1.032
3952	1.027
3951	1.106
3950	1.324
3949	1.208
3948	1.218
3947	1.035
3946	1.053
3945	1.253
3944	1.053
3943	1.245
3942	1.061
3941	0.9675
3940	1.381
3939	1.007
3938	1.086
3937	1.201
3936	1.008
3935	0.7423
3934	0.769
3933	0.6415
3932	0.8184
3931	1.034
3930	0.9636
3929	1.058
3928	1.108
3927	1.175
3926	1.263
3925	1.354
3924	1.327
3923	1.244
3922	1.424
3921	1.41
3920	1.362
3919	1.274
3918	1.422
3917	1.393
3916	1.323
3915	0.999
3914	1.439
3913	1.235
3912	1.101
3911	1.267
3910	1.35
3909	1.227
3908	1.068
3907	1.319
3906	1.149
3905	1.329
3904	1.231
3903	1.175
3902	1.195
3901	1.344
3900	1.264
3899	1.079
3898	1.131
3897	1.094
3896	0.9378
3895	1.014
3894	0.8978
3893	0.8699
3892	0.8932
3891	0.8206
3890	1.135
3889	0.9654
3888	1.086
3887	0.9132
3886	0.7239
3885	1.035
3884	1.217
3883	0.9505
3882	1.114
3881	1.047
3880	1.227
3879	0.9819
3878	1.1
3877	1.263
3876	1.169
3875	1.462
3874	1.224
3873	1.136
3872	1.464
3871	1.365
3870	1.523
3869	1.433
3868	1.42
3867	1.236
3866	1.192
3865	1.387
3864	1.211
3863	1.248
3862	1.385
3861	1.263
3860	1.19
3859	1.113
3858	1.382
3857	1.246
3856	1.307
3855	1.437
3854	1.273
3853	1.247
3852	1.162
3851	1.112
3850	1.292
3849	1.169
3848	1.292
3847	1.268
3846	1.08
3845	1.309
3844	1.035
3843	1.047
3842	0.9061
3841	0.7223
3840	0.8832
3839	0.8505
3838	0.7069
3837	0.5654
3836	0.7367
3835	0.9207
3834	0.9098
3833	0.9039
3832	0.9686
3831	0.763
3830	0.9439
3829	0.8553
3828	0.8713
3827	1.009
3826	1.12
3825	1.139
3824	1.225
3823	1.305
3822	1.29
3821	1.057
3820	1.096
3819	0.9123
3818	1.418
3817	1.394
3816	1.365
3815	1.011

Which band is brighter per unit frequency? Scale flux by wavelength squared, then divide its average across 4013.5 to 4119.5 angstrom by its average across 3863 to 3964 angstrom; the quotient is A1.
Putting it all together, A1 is 1.2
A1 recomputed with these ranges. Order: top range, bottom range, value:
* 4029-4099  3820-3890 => 1.28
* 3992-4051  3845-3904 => 1.26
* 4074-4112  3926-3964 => 1.14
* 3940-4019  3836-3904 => 1.10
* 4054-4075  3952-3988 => 1.29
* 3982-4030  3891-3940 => 1.21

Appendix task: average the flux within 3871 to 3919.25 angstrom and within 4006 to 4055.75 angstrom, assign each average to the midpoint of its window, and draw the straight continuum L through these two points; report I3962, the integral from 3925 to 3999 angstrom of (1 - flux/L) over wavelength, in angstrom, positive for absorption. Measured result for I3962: 9.7 angstrom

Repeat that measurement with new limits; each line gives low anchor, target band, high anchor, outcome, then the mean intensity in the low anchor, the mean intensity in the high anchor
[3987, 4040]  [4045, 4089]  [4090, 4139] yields -1.1 angstrom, 1.35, 1.18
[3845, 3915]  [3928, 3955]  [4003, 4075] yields 4.2 angstrom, 1.19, 1.36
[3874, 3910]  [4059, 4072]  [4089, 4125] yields -2.1 angstrom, 1.1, 1.15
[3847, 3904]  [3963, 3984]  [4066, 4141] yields 3.5 angstrom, 1.18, 1.21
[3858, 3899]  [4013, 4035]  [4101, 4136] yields -3.7 angstrom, 1.15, 1.2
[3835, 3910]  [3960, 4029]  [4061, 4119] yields -2.4 angstrom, 1.14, 1.2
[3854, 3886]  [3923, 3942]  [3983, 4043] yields 3.4 angstrom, 1.24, 1.35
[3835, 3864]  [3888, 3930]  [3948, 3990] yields -3.3 angstrom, 1.11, 1.08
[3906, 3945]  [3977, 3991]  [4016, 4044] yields 0.9 angstrom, 1.16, 1.4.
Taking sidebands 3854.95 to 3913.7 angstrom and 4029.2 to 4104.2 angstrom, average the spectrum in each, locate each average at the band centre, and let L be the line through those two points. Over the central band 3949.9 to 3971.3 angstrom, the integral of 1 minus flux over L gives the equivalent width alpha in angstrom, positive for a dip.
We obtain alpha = 3.4 angstrom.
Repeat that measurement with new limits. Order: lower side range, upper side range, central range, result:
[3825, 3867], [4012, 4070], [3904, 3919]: -1.0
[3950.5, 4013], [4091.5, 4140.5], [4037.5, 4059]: -3.7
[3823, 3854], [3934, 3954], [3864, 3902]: -3.4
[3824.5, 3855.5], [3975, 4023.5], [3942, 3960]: 0.6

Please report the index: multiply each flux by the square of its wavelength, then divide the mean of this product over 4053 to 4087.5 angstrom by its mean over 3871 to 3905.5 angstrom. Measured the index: 1.26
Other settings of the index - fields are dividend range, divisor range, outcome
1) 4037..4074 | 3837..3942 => 1.28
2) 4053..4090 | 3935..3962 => 1.20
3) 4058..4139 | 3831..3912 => 1.21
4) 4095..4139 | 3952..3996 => 1.14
